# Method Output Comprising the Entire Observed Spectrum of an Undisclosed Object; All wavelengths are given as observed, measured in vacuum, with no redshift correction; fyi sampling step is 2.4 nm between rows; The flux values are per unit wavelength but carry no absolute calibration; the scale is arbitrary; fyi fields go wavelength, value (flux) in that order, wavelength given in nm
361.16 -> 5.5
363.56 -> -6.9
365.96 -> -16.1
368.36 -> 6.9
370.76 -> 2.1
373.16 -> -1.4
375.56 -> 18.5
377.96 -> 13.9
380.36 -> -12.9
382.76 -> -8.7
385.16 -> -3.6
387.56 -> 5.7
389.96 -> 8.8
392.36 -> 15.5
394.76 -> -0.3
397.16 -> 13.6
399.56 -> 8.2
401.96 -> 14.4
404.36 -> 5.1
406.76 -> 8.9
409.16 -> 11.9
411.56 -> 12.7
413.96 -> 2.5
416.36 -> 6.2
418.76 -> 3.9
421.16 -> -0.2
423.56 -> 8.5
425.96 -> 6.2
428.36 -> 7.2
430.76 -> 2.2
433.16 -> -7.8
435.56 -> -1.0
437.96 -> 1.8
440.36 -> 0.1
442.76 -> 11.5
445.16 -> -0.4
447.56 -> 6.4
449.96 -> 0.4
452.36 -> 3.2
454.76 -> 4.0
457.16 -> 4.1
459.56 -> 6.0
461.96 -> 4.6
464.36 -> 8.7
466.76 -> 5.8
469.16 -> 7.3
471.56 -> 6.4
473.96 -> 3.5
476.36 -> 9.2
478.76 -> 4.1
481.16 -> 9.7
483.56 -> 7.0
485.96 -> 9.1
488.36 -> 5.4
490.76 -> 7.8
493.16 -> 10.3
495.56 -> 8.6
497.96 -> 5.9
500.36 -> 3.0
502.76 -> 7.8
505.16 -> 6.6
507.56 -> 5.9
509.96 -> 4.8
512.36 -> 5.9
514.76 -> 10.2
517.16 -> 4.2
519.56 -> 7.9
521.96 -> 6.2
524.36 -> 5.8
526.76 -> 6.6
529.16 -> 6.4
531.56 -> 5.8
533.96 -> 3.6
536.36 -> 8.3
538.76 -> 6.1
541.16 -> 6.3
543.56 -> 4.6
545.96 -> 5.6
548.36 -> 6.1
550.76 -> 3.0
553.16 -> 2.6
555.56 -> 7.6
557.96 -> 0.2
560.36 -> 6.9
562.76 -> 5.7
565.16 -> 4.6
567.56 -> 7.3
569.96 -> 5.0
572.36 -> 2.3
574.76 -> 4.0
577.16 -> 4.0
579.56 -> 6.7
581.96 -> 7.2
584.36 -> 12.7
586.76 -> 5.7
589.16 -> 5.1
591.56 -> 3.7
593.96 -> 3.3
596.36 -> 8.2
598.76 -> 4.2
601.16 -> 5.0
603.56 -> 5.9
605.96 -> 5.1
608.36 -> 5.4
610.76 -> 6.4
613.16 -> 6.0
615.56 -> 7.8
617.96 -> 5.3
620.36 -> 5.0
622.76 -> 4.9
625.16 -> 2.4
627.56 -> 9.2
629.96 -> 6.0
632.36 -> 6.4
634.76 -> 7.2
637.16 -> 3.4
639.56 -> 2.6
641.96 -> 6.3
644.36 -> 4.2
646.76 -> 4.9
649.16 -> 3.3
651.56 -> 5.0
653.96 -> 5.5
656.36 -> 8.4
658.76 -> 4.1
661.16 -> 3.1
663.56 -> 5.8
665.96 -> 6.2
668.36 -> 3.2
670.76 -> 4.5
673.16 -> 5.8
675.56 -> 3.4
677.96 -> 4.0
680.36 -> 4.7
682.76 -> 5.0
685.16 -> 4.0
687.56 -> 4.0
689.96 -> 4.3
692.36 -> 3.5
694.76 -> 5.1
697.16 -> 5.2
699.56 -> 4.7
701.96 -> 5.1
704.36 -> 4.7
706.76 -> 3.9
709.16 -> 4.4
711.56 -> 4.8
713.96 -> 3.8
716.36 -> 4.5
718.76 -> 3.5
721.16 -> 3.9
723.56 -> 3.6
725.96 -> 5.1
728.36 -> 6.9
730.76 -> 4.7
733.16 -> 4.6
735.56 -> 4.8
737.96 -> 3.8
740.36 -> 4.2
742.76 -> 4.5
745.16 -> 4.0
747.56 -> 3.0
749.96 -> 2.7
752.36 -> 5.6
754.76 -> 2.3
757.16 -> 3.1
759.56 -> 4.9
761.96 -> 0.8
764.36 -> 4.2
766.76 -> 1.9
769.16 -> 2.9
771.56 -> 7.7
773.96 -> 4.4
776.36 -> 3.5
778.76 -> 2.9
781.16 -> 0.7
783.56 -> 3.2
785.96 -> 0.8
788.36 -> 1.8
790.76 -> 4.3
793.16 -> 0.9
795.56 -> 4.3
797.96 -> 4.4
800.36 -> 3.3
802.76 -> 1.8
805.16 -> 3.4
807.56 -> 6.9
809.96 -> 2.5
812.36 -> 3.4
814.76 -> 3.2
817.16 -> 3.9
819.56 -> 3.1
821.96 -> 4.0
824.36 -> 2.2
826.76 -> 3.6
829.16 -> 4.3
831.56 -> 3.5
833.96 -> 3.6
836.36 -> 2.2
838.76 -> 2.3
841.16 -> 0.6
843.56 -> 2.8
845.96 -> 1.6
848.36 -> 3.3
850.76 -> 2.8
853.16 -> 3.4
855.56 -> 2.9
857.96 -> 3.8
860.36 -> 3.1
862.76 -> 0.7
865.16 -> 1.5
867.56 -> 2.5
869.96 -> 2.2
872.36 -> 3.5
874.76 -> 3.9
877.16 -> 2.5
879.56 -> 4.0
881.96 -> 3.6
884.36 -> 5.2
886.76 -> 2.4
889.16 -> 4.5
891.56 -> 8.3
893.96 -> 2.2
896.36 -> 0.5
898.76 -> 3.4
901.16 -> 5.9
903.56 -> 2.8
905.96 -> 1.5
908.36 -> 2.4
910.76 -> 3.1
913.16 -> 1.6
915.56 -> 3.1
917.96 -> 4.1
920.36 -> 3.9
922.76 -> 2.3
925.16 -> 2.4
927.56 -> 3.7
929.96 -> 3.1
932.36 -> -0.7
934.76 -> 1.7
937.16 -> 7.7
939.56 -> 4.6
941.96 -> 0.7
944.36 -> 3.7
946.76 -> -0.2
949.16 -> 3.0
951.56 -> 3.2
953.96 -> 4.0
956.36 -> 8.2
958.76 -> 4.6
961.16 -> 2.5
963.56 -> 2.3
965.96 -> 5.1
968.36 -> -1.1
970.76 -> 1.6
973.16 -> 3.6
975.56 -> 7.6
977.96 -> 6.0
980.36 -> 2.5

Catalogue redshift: 0.23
